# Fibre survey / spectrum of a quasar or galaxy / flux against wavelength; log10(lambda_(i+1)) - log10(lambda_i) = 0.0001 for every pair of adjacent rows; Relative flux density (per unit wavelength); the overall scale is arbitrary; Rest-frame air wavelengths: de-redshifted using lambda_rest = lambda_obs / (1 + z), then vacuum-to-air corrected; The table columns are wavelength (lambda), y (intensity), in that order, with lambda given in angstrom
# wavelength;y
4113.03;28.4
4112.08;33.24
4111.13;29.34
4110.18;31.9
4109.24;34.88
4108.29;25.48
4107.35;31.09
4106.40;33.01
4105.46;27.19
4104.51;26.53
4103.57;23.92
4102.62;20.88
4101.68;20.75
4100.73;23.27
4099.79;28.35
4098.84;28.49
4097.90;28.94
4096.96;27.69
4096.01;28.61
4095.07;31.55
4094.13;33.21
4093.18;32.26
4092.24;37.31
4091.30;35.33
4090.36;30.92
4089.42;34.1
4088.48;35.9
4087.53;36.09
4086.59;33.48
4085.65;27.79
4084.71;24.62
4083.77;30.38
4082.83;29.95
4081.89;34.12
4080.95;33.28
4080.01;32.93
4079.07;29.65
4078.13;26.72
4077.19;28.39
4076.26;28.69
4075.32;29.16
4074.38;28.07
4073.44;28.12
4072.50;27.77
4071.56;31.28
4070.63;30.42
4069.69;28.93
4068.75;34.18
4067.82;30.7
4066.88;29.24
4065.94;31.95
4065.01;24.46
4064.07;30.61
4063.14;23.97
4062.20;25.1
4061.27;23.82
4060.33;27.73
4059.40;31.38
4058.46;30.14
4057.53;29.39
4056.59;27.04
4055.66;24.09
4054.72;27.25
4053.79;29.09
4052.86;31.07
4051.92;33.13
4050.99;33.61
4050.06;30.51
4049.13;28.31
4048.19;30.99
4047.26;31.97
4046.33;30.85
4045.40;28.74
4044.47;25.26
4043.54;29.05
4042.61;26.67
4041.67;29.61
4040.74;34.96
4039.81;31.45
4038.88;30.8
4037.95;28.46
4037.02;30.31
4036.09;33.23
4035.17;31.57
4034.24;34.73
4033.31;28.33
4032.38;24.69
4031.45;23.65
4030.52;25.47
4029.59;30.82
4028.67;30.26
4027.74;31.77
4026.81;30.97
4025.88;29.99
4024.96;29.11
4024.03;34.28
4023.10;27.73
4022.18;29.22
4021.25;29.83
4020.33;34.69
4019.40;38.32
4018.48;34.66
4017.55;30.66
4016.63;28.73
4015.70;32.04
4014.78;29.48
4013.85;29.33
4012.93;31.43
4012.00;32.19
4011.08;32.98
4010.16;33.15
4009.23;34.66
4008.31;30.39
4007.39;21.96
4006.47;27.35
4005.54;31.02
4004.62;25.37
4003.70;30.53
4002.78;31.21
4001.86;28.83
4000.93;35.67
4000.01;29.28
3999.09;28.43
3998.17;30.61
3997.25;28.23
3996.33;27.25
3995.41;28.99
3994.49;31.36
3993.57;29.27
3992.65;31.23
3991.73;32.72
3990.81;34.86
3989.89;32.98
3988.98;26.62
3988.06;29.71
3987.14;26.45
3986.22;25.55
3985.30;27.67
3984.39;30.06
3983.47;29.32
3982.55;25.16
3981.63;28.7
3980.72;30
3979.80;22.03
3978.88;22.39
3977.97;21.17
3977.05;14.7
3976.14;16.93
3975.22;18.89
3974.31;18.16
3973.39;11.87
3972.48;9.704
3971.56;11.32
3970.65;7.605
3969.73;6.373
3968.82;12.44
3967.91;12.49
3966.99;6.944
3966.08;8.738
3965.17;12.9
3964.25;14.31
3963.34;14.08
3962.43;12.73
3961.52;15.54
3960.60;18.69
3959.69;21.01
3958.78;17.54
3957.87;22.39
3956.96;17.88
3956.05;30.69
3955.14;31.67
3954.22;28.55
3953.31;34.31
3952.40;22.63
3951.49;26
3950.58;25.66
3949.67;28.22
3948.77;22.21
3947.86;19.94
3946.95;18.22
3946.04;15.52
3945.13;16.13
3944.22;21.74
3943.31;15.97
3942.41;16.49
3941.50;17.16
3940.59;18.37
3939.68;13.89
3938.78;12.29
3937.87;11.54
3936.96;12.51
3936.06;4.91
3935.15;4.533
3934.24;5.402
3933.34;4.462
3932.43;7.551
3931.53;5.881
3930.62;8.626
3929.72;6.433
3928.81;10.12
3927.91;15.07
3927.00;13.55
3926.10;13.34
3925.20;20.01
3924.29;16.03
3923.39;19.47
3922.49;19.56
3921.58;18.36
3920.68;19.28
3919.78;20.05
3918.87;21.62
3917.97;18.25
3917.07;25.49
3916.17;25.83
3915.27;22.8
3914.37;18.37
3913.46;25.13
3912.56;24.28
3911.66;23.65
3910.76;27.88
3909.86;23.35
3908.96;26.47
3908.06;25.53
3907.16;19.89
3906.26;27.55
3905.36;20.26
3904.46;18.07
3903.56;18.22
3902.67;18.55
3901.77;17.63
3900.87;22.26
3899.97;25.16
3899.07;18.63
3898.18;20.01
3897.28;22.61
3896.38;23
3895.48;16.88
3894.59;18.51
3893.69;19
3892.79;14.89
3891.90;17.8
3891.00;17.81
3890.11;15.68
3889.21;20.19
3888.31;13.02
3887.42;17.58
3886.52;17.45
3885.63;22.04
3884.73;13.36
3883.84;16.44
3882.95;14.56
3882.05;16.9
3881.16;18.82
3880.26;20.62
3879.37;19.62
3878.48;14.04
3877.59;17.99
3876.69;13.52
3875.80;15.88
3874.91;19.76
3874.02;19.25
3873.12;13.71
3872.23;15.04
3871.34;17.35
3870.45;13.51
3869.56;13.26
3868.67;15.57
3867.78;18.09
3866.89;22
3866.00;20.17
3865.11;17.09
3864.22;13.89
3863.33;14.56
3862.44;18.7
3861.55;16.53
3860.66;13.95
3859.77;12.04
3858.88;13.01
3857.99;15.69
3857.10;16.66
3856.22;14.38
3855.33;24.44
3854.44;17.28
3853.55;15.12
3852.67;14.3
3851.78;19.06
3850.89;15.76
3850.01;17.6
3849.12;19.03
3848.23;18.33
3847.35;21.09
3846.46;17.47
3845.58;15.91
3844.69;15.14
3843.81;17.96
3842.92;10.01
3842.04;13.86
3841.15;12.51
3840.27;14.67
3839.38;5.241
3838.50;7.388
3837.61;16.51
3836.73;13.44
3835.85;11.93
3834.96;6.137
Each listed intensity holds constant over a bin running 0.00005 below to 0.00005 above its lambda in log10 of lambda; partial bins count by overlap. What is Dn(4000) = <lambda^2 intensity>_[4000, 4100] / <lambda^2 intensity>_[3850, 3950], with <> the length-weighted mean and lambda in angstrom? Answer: 1.9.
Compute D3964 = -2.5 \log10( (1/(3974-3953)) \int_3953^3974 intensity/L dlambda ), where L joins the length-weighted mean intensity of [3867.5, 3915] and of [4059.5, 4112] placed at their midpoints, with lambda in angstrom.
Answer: 0.36 mag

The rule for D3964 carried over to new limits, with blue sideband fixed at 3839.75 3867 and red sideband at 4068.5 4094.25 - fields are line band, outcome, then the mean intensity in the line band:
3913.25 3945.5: 0.36 mag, 15.1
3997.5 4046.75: -0.11 mag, 30.3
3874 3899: 0.04 mag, 17.8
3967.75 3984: 0.34 mag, 17.9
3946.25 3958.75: -0.09 mag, 24.8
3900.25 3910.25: -0.10 mag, 21.7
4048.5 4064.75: 0.03 mag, 28.6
